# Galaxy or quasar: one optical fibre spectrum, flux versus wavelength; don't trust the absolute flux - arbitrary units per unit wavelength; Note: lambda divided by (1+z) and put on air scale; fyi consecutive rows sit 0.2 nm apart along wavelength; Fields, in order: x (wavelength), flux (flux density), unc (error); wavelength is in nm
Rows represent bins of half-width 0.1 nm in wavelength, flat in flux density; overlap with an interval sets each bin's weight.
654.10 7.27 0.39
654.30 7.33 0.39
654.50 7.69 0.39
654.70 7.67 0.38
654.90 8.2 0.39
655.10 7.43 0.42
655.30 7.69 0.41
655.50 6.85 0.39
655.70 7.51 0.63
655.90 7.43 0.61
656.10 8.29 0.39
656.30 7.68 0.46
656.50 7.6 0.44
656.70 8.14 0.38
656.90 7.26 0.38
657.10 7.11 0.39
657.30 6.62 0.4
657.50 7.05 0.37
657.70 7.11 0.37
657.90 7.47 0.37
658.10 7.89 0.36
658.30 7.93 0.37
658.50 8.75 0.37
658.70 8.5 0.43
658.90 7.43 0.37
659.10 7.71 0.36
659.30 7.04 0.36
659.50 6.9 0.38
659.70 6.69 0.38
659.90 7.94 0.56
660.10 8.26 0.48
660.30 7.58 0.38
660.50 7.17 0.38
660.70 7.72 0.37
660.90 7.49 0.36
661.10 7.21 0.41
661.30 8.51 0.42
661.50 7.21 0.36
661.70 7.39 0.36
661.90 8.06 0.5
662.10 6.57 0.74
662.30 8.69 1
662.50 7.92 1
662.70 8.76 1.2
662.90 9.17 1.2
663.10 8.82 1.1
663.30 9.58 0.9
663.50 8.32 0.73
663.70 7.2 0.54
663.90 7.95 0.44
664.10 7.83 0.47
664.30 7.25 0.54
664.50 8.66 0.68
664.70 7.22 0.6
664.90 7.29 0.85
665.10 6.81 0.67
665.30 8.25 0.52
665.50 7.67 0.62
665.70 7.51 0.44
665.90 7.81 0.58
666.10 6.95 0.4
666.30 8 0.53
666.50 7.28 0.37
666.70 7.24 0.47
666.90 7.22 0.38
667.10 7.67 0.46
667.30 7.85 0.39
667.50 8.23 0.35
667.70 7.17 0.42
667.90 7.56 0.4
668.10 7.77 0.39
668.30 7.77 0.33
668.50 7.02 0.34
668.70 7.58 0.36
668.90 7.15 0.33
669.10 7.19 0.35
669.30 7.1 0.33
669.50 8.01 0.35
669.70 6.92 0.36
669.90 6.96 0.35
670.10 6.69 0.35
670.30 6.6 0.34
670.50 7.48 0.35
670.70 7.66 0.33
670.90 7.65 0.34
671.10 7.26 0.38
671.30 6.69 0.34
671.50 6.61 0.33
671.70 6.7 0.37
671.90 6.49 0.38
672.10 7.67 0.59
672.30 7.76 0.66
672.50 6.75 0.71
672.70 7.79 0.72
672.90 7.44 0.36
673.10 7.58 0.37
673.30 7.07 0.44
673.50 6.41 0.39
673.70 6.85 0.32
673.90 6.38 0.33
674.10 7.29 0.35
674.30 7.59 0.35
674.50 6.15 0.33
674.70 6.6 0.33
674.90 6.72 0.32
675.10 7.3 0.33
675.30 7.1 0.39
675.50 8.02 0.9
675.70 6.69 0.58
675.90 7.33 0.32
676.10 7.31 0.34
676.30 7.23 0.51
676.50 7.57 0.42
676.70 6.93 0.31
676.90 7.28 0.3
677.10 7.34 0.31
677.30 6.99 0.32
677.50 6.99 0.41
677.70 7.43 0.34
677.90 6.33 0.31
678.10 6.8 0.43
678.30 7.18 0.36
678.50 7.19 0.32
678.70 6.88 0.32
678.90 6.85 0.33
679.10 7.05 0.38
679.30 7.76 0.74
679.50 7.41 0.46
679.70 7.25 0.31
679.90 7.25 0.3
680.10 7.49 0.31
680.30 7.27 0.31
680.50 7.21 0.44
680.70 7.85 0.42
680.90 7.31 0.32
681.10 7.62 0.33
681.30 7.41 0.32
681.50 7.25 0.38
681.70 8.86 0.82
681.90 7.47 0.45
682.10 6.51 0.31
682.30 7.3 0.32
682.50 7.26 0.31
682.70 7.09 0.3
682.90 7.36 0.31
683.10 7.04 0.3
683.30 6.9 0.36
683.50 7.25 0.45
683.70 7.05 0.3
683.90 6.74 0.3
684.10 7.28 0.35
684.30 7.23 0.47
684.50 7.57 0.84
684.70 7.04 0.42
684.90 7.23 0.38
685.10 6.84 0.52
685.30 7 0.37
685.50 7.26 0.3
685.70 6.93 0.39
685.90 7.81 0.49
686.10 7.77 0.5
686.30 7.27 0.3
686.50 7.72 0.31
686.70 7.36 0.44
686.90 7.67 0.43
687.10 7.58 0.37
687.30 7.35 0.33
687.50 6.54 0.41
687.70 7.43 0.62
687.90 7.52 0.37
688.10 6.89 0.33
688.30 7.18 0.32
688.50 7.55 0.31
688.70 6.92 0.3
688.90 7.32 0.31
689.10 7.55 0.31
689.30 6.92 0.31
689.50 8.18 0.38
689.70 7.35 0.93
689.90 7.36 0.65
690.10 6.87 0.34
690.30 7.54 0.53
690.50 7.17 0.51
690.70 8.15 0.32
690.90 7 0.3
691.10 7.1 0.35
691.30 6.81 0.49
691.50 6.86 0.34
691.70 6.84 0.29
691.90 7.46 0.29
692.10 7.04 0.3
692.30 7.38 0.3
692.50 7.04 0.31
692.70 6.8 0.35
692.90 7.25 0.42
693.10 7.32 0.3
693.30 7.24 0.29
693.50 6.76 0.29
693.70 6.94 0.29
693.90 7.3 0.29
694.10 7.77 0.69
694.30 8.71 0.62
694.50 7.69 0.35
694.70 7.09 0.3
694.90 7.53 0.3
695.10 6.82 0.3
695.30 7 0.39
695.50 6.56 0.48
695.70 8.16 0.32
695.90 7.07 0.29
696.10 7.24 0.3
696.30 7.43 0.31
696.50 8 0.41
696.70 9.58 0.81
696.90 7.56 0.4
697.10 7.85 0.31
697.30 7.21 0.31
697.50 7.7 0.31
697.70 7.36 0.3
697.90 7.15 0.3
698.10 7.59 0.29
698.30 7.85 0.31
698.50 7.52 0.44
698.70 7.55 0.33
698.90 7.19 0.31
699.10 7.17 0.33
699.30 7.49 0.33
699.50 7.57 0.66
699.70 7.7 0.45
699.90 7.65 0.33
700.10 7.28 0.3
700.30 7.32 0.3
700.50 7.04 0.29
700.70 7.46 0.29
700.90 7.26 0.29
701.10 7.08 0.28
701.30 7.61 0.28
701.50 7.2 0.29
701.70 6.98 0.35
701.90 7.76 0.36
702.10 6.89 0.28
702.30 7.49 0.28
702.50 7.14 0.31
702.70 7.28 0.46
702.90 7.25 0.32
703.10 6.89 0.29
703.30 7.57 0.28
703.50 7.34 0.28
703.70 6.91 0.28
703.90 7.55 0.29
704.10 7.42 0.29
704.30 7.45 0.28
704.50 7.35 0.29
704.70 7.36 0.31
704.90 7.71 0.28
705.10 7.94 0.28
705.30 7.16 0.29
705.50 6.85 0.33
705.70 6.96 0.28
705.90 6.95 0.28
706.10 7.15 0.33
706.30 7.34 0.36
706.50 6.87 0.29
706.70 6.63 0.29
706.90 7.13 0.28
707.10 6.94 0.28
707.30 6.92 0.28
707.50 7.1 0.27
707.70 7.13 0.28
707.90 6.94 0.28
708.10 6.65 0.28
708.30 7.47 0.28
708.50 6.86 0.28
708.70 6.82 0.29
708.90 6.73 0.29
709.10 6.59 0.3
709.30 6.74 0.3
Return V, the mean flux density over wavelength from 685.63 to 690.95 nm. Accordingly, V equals 7.37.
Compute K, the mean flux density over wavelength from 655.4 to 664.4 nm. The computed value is 7.72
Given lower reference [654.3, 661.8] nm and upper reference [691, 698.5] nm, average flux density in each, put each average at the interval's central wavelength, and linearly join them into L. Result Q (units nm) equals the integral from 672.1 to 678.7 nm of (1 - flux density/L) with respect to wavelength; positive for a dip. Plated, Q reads 0.33 nm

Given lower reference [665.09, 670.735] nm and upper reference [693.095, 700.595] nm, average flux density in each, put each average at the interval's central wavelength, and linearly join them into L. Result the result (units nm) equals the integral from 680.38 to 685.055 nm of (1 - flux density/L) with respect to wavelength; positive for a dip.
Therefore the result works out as 0.10 nm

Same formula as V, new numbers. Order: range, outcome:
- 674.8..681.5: 7.22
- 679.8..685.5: 7.27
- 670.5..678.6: 7.11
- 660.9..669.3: 7.73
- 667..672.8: 7.3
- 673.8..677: 7.09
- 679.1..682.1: 7.48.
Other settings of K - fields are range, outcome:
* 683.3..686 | 7.16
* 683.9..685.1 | 7.19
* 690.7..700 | 7.4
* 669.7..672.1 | 7.01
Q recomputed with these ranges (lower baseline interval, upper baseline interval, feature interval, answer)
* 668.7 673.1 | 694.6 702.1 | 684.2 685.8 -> 0.039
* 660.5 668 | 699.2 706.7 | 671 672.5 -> 0.132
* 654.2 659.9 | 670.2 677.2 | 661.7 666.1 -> -0.336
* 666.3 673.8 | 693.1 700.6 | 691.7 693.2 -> 0.057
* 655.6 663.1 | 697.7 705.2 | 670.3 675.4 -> 0.347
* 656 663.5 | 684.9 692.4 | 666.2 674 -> 0.343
